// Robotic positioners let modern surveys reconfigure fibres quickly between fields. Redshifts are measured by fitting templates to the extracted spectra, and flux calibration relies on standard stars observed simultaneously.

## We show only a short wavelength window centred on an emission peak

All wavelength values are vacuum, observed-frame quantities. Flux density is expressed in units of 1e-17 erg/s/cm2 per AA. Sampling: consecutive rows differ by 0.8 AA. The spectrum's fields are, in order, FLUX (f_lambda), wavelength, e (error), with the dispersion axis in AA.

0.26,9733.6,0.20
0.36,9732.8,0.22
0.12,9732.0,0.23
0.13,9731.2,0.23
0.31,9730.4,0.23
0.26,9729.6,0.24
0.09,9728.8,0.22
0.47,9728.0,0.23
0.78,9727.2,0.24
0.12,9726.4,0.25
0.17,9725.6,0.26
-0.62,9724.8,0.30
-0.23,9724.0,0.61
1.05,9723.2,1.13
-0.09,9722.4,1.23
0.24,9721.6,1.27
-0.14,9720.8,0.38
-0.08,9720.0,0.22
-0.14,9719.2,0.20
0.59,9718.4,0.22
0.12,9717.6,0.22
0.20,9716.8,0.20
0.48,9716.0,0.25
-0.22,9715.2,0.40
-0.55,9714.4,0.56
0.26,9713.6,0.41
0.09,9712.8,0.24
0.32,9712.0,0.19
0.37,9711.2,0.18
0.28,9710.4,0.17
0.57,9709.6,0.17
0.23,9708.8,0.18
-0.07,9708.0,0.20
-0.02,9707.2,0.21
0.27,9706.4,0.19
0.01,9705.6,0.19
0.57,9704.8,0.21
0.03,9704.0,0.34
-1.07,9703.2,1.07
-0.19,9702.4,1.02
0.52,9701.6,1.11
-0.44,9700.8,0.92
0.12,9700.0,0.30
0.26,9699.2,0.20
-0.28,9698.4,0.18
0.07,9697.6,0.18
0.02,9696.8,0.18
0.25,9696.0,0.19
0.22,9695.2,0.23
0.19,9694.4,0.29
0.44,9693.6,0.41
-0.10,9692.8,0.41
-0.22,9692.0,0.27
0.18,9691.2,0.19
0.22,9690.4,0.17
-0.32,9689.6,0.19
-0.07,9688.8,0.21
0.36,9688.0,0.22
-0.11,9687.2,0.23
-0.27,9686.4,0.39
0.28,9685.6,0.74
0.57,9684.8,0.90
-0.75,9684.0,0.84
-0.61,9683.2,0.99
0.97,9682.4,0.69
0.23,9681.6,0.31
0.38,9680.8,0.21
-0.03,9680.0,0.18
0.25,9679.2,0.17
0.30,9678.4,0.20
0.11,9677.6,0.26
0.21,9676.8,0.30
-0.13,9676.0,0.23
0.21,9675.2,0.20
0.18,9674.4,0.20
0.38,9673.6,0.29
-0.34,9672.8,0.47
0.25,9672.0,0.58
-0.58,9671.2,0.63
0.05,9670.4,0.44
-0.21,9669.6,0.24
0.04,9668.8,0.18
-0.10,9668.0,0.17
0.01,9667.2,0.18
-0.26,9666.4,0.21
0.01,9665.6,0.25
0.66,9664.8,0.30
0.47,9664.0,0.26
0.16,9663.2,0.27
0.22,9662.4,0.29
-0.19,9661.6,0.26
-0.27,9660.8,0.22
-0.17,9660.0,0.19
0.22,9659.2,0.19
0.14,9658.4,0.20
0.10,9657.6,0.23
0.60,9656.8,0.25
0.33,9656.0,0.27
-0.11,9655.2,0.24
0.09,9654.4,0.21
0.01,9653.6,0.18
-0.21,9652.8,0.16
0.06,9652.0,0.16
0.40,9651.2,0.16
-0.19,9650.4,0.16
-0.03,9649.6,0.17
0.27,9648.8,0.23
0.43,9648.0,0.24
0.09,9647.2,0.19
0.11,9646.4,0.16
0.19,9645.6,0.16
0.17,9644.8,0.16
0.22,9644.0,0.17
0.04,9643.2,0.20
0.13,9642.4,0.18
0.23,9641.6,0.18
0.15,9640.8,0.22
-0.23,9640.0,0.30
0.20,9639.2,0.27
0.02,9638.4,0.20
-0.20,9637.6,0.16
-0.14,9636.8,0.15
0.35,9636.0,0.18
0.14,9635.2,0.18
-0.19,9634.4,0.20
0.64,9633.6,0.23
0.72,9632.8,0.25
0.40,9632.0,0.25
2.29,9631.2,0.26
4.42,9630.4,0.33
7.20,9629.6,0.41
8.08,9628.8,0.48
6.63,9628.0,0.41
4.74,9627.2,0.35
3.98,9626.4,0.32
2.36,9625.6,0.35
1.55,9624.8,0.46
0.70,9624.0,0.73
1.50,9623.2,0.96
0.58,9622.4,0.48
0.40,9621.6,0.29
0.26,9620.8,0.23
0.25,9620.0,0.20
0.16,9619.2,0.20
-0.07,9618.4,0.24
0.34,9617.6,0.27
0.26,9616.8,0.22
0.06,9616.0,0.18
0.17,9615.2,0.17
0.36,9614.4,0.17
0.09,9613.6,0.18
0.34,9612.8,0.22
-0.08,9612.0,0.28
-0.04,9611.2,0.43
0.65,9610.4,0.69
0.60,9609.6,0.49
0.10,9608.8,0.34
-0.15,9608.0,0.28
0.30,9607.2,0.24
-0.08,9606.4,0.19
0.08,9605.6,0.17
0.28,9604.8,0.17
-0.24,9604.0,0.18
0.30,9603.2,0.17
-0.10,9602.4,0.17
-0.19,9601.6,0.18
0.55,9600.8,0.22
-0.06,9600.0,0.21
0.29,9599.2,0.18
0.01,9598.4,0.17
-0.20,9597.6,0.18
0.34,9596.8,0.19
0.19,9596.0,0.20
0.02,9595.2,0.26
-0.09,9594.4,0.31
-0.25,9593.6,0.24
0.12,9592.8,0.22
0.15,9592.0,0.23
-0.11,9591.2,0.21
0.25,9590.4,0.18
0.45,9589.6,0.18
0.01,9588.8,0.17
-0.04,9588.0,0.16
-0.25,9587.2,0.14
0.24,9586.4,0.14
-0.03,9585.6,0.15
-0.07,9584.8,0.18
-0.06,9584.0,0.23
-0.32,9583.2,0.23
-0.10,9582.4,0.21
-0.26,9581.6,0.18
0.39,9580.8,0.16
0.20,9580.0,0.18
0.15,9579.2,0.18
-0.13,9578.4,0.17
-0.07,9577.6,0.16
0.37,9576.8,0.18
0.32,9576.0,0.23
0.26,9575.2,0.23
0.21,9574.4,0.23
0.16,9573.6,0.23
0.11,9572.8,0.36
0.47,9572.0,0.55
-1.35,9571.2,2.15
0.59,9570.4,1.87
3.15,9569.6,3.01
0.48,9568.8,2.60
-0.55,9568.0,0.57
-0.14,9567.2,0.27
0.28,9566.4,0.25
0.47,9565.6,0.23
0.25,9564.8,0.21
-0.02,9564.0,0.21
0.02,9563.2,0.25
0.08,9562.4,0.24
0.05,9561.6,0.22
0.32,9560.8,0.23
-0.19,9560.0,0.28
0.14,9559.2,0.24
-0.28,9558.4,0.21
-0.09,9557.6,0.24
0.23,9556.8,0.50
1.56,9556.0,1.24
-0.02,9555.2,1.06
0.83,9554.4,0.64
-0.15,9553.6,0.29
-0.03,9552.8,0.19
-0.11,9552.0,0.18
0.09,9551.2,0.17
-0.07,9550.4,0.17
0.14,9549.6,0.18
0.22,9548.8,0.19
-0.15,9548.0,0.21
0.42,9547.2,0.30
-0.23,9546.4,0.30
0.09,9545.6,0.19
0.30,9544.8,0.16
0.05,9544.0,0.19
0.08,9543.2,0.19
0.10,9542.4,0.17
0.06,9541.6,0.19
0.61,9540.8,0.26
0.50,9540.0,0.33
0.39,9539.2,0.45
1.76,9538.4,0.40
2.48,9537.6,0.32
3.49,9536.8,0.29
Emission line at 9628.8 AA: [O III] 5007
